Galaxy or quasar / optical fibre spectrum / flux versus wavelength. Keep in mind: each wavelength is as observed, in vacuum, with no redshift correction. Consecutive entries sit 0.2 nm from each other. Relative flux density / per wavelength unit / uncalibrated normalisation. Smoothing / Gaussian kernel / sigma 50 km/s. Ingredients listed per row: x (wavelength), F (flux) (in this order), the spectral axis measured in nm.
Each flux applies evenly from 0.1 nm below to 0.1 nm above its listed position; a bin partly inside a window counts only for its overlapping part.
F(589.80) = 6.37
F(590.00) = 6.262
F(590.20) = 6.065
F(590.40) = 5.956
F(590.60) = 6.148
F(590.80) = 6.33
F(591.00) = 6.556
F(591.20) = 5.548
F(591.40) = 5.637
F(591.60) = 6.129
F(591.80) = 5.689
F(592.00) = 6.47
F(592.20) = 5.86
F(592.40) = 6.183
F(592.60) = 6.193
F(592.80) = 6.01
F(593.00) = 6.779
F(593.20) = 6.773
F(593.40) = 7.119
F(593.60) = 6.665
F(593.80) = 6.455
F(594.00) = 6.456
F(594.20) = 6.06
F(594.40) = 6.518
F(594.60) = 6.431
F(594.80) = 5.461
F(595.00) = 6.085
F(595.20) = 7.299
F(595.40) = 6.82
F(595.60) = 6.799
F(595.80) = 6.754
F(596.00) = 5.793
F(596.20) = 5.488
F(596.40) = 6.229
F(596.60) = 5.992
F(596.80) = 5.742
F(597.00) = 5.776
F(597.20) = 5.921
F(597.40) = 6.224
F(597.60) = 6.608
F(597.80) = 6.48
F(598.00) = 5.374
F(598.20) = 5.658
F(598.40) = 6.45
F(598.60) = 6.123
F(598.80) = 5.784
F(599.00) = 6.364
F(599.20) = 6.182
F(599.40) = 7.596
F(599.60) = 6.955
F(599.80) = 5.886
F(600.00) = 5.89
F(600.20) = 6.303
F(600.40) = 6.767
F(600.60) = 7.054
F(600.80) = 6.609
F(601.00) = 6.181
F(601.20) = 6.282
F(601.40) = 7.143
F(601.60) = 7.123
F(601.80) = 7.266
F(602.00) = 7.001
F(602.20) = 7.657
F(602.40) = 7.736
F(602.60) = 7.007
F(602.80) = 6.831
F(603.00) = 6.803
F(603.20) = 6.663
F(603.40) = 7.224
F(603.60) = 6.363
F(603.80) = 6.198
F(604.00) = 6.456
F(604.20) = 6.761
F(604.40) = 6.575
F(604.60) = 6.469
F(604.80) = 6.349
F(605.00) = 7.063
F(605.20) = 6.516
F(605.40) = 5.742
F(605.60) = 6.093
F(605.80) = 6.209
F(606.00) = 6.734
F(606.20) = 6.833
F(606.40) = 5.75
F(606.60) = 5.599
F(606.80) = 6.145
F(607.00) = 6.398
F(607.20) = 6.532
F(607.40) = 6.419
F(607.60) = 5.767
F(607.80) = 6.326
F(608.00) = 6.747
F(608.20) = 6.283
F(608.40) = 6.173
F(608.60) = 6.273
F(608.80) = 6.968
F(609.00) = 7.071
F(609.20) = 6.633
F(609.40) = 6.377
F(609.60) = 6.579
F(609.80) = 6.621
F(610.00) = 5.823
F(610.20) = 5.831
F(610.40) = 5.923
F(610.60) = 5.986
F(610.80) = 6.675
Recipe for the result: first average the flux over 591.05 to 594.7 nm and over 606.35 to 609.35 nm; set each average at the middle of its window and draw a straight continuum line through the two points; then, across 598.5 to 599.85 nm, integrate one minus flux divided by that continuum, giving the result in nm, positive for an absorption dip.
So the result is -0.03 nm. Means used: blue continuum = 6.28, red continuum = 6.35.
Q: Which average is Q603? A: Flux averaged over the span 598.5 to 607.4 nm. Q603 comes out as 6.57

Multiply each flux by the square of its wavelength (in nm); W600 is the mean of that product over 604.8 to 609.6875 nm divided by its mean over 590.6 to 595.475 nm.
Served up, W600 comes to 1.1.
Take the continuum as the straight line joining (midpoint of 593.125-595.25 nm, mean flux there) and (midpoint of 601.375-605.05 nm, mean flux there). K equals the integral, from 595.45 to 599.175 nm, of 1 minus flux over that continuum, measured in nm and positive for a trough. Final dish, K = 0.28 nm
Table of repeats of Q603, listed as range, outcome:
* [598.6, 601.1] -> 6.45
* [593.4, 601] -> 6.31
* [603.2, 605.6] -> 6.51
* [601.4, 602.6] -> 7.31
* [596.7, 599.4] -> 6.11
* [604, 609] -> 6.38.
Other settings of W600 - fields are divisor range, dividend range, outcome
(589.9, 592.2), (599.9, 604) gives 1.16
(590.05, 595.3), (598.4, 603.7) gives 1.10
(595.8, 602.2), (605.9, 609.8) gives 1.04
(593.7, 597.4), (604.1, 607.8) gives 1.05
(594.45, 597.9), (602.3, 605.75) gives 1.09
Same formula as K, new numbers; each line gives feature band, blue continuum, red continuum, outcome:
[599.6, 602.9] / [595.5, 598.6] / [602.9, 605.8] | -0.24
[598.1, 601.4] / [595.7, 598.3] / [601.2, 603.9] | 0.04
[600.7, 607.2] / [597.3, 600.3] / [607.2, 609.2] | -0.25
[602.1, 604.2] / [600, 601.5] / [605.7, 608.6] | -0.14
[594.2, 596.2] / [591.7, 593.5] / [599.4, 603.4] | 0.03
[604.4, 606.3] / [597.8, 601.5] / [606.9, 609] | -0.01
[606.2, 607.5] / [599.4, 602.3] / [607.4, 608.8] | 0.04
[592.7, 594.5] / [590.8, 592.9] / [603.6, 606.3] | -0.13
